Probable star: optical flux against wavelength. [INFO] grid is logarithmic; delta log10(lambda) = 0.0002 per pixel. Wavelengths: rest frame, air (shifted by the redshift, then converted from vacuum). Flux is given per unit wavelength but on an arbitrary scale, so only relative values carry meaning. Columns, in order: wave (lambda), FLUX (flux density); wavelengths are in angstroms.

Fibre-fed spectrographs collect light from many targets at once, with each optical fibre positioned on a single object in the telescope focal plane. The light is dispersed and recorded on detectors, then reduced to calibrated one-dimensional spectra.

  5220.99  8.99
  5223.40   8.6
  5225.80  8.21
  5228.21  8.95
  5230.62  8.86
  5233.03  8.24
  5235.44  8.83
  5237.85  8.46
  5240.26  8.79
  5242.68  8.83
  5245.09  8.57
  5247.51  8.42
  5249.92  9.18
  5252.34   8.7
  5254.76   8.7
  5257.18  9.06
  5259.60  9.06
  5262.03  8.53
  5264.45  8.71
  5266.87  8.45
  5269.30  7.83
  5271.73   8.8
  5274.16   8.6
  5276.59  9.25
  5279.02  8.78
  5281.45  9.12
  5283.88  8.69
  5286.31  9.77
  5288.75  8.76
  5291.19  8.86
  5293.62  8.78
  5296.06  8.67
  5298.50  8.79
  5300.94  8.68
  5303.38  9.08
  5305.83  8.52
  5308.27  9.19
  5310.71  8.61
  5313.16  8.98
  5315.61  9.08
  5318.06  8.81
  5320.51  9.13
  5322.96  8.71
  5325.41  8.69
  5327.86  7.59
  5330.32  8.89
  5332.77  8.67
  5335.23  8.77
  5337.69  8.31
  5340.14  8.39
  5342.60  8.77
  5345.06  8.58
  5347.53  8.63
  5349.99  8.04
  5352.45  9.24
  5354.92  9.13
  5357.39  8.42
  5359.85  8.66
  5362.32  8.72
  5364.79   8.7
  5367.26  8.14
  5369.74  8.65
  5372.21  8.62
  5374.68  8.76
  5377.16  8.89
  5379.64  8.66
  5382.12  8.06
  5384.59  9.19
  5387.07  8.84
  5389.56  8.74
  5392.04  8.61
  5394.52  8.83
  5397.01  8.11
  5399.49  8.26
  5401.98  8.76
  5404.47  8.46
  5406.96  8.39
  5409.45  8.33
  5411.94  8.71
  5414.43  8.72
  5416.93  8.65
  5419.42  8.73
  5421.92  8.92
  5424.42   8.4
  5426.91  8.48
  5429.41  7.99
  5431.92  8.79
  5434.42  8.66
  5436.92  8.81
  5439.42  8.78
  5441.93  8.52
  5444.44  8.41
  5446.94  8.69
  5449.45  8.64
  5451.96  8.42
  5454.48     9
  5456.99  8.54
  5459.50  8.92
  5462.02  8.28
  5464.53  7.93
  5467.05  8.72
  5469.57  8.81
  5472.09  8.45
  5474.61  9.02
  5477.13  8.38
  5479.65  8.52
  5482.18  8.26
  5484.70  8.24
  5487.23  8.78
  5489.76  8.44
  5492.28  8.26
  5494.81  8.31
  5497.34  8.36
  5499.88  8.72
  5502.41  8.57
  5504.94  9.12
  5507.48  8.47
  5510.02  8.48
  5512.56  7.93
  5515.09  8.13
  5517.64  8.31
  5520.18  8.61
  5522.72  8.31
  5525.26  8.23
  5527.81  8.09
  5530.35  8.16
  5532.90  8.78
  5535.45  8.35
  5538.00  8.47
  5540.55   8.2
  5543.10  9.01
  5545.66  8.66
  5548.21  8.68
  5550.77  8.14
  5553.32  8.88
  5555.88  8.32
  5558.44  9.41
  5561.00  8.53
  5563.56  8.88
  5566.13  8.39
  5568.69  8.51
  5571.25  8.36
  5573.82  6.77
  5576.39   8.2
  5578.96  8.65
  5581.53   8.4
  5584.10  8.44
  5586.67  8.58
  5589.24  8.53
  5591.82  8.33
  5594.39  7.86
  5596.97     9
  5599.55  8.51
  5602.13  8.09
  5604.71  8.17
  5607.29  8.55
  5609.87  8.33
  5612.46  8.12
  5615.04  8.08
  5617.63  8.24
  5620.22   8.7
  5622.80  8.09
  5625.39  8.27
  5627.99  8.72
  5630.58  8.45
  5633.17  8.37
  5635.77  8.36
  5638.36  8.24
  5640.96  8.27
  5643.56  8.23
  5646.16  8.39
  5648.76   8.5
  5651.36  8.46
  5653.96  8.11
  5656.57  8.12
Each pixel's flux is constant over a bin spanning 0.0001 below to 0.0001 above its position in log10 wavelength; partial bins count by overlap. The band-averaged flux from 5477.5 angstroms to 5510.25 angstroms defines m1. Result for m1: 8.5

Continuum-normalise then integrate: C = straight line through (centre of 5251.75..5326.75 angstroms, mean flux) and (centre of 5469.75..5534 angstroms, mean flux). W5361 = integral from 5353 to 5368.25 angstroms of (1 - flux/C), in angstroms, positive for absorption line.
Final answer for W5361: 0.05 angstroms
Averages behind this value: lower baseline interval 8.82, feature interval 8.66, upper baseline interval 8.44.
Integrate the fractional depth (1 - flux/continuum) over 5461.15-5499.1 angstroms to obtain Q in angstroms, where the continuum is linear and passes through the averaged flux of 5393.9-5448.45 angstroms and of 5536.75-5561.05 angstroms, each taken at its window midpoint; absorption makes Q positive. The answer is 0.6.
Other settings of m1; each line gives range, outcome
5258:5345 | 8.75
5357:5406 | 8.61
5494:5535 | 8.41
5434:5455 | 8.65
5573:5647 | 8.32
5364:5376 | 8.57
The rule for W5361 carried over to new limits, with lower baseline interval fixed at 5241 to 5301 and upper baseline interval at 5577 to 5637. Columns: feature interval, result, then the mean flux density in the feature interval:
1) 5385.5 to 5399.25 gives 0.04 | 8.61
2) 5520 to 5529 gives 0.22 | 8.28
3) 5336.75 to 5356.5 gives 0.13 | 8.64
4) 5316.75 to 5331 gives 0.15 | 8.63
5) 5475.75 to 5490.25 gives 0.15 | 8.44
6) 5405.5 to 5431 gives 0.22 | 8.53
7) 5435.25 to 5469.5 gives -0.12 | 8.6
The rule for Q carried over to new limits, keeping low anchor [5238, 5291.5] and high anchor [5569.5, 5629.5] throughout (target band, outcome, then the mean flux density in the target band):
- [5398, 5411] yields 0.2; 8.44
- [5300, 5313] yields -0.2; 8.83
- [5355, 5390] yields -0.1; 8.66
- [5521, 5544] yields 0.0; 8.4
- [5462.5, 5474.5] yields 0.0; 8.52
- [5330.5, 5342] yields 0.1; 8.59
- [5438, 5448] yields -0.1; 8.61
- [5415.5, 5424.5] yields -0.2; 8.7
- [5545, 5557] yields -0.2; 8.54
